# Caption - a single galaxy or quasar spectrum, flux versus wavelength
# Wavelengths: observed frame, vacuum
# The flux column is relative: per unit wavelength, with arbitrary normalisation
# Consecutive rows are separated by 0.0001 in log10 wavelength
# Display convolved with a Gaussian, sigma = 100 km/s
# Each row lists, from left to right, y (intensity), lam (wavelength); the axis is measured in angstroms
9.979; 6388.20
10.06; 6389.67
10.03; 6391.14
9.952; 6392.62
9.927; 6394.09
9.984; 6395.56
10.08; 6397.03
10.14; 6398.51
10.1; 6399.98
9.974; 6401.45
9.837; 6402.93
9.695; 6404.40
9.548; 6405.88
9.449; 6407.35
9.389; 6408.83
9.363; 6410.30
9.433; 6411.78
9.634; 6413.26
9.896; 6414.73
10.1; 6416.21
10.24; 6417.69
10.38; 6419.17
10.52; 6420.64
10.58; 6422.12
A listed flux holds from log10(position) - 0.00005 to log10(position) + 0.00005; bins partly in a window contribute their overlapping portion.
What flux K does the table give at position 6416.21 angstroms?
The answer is 10.1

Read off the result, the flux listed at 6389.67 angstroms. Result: 10.06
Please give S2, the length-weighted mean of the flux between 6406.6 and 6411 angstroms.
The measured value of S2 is 9.42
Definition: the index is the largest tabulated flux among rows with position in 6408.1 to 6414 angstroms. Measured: 9.634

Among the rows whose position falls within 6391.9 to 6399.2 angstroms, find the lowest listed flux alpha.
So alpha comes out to 9.927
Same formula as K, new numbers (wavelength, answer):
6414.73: 9.896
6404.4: 9.695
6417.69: 10.24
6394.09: 9.927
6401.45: 9.974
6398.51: 10.14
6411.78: 9.433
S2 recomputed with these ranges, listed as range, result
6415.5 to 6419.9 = 10.2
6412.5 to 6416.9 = 9.87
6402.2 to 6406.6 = 9.69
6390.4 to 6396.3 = 9.97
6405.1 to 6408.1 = 9.49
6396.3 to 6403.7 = 10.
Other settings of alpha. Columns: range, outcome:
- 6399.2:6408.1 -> 9.449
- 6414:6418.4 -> 9.896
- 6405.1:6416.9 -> 9.363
